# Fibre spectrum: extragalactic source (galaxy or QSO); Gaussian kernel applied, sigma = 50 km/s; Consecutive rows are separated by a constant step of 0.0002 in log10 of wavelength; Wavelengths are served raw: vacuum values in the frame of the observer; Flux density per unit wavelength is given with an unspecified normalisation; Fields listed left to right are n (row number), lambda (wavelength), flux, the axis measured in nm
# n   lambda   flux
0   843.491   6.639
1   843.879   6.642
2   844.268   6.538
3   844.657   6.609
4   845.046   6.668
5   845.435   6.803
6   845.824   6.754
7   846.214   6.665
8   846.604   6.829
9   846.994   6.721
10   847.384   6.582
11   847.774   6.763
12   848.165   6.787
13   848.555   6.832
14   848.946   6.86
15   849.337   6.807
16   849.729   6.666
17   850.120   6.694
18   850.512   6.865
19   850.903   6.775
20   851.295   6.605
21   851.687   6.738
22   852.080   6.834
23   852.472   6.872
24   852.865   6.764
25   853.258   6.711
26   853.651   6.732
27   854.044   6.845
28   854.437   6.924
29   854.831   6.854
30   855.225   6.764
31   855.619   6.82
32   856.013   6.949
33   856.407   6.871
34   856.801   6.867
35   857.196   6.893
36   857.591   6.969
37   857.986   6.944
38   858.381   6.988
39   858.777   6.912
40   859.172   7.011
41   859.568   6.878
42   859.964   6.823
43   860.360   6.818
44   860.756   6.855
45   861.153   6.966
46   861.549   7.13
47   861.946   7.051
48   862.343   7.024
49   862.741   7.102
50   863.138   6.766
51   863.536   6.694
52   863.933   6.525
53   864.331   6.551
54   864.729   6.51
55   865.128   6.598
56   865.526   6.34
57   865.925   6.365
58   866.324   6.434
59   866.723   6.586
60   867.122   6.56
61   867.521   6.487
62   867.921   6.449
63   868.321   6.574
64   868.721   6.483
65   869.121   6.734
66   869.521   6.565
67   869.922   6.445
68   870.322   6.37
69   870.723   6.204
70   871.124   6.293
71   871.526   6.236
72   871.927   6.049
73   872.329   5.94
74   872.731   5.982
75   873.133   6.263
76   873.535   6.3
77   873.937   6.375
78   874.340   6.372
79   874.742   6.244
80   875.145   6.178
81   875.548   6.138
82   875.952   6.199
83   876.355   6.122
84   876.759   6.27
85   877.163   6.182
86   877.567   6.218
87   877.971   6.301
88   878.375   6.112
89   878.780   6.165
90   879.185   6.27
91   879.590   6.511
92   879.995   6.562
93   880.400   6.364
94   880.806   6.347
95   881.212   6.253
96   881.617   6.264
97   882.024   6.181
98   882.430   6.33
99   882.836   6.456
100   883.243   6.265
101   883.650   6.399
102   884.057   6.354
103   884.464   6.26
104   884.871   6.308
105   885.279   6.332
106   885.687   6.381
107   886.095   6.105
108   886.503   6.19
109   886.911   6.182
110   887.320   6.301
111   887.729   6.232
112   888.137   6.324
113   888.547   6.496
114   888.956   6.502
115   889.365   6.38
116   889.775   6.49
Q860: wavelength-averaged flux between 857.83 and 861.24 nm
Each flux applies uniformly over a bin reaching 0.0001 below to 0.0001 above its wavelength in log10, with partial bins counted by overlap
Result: 6.91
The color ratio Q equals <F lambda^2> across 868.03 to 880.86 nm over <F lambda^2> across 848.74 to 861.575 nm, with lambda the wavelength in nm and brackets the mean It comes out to 0.96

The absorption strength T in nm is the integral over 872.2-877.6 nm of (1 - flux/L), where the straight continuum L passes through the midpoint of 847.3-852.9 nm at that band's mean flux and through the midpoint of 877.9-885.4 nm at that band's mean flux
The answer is 0.18 nm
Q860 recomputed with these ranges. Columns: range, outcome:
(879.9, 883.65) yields 6.33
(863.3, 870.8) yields 6.51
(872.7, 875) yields 6.28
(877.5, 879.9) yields 6.28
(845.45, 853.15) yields 6.76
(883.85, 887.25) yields 6.27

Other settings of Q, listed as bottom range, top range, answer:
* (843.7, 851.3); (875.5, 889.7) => 1.02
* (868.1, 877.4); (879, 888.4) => 1.03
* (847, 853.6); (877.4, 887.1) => 1.00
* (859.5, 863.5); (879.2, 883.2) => 0.96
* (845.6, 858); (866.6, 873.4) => 0.98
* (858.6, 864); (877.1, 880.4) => 0.95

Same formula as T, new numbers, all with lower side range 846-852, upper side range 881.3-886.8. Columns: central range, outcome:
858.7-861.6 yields -0.14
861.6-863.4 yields -0.11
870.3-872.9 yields 0.13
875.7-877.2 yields 0.05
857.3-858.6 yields -0.06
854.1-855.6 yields -0.04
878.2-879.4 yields 0.03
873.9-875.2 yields 0.02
